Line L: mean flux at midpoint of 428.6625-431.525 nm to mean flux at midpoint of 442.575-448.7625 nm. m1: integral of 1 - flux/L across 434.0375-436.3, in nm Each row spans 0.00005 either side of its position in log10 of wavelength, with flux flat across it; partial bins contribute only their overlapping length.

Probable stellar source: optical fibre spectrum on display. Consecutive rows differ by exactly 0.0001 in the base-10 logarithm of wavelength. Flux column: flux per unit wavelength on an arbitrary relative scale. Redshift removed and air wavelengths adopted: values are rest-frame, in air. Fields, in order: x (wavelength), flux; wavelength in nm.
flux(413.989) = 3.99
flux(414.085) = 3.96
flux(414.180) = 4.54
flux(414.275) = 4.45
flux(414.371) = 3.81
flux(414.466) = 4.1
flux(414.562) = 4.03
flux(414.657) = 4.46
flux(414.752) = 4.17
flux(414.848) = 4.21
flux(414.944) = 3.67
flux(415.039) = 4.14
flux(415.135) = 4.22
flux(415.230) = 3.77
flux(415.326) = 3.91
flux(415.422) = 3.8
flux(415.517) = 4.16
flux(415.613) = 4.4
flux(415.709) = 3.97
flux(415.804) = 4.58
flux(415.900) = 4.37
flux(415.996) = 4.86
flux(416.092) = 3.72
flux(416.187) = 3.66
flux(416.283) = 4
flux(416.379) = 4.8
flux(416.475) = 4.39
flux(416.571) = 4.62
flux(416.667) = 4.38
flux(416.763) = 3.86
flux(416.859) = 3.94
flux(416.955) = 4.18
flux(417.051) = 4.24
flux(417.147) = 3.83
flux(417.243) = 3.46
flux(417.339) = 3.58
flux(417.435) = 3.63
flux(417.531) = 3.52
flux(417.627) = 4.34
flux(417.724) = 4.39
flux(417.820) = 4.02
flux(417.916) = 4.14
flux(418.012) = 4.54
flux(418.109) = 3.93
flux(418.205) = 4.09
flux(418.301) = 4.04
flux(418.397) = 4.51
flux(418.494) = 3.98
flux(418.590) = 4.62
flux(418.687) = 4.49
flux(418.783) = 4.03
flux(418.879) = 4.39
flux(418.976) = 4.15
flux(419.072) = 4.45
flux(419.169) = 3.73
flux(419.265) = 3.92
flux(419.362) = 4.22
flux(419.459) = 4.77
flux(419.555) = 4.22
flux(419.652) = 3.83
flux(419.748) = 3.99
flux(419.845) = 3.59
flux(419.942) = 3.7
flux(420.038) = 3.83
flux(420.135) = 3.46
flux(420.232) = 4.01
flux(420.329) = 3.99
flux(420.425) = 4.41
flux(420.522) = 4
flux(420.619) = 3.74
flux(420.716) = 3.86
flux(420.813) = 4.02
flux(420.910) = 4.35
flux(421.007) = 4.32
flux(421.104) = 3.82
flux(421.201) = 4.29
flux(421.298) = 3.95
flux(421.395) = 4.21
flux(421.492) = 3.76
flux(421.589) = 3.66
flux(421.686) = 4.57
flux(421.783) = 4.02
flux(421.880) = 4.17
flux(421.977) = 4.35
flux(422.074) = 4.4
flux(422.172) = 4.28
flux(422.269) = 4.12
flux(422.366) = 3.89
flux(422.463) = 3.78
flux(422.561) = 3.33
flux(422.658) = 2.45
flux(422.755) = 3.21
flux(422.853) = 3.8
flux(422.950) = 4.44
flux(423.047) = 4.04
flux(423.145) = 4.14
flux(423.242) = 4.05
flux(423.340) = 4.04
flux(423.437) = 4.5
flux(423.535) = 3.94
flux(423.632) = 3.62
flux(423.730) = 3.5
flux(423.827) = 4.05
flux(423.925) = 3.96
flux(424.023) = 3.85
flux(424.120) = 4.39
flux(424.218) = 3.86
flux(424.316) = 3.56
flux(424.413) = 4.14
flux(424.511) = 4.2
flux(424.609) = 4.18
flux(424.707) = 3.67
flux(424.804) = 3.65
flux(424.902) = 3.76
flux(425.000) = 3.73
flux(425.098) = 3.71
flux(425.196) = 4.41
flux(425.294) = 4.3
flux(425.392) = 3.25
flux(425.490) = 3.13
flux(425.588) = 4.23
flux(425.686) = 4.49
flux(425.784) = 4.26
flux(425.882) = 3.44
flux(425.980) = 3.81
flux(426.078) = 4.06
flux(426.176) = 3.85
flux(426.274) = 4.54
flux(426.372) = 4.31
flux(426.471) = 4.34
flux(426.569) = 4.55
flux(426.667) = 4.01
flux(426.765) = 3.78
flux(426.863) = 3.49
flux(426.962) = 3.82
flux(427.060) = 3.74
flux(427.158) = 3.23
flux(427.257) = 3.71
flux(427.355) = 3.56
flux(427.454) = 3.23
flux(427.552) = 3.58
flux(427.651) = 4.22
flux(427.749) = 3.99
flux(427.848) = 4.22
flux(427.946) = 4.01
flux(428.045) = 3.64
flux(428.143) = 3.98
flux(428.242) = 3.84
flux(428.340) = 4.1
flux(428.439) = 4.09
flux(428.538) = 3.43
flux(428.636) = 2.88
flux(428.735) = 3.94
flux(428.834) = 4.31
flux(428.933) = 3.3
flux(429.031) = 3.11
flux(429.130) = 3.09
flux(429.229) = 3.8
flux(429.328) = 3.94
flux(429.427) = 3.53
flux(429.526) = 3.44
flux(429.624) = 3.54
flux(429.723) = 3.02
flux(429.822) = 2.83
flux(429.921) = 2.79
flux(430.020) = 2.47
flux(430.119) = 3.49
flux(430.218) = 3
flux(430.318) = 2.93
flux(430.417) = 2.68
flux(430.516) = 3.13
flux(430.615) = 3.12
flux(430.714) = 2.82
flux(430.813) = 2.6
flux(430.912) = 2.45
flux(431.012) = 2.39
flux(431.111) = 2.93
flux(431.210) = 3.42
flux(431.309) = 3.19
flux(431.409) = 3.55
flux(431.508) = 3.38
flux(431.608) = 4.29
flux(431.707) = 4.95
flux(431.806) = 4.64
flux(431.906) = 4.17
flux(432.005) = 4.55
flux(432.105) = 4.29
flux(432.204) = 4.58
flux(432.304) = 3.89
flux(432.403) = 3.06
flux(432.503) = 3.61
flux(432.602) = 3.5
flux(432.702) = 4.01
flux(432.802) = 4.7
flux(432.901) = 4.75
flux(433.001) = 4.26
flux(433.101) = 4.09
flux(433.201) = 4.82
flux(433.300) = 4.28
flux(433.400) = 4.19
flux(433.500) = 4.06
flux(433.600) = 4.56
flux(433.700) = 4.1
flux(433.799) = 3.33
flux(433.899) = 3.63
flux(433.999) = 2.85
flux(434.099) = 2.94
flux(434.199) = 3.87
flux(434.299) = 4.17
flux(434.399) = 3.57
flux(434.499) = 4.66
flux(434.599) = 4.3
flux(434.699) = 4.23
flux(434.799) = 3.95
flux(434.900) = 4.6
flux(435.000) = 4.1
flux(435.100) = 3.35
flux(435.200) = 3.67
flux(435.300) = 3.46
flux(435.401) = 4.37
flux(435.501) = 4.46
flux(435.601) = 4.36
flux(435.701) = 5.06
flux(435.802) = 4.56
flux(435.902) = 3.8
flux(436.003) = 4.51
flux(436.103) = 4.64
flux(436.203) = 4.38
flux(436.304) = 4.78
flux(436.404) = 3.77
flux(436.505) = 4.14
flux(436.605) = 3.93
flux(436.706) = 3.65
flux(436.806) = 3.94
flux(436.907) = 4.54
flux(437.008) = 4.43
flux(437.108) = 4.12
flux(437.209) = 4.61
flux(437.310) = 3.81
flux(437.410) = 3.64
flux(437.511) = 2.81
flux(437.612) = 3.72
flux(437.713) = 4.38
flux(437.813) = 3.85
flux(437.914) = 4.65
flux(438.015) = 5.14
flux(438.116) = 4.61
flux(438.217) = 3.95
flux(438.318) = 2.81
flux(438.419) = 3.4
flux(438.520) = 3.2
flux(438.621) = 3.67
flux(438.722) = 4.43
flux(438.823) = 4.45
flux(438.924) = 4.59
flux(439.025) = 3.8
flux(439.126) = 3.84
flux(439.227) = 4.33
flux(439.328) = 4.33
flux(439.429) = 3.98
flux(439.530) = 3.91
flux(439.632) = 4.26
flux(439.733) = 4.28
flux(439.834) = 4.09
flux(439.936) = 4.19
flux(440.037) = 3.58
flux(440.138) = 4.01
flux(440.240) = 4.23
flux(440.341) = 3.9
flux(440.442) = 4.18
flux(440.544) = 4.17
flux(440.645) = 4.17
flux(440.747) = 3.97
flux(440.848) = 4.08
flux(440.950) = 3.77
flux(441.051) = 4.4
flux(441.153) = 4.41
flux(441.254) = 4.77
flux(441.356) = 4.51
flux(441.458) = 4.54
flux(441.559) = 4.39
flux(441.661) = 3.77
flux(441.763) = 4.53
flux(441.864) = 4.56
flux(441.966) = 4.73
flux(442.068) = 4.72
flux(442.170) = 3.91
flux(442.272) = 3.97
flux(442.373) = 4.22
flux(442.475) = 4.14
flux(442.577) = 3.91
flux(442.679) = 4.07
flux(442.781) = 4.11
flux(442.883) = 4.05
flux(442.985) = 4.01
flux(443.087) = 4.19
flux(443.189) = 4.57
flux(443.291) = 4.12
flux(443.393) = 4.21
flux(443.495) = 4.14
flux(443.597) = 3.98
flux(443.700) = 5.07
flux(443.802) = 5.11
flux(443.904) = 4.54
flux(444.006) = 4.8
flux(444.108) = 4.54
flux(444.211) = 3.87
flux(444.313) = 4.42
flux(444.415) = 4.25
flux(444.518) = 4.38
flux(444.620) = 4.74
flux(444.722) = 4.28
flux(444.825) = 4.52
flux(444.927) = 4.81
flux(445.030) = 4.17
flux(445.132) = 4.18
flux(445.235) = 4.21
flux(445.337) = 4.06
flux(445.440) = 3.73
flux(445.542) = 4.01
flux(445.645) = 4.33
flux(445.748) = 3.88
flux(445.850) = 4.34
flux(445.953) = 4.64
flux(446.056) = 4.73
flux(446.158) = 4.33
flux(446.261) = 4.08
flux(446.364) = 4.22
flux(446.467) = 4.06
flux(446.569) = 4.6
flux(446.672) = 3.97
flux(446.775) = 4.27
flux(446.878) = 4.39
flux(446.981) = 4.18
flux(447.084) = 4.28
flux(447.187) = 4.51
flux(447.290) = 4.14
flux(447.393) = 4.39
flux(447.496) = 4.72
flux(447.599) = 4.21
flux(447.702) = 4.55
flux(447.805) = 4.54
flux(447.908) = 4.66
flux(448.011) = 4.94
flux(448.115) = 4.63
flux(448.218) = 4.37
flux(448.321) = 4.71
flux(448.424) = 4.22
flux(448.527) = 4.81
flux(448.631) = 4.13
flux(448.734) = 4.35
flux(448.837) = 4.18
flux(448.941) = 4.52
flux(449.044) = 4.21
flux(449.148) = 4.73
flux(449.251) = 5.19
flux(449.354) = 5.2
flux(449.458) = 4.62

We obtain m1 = -0.37 nm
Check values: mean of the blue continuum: 3.17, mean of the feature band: 4.14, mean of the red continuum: 4.35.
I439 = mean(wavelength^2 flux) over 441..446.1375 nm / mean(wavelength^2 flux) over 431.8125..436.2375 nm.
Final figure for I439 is 1.1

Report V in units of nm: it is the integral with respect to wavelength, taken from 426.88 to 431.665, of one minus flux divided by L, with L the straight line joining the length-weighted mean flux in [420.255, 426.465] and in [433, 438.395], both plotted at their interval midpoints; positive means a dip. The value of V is 0.72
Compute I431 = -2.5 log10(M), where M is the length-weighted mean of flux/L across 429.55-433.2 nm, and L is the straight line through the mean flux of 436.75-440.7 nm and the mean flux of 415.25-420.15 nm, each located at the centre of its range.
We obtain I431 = 0.15 mag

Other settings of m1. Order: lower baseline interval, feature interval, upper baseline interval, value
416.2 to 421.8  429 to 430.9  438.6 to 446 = 0.480 nm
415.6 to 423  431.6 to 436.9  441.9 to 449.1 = 0.121 nm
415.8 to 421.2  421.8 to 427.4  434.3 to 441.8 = 0.260 nm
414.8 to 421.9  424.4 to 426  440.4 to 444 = 0.095 nm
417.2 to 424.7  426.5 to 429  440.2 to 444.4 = 0.190 nm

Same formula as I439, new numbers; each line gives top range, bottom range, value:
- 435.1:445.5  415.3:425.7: 1.14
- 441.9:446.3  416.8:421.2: 1.19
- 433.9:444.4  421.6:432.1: 1.18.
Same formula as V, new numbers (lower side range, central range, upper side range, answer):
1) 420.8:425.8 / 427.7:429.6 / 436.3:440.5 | 0.128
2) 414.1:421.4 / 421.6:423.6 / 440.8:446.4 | 0.084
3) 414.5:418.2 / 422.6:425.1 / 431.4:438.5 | 0.140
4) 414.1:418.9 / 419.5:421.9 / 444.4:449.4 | 0.105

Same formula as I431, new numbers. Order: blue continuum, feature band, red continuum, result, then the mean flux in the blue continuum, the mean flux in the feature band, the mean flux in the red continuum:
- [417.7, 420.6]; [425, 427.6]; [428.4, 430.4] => -0.09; 4.11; 3.88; 3.33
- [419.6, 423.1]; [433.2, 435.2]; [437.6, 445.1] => 0.05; 3.93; 3.95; 4.22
